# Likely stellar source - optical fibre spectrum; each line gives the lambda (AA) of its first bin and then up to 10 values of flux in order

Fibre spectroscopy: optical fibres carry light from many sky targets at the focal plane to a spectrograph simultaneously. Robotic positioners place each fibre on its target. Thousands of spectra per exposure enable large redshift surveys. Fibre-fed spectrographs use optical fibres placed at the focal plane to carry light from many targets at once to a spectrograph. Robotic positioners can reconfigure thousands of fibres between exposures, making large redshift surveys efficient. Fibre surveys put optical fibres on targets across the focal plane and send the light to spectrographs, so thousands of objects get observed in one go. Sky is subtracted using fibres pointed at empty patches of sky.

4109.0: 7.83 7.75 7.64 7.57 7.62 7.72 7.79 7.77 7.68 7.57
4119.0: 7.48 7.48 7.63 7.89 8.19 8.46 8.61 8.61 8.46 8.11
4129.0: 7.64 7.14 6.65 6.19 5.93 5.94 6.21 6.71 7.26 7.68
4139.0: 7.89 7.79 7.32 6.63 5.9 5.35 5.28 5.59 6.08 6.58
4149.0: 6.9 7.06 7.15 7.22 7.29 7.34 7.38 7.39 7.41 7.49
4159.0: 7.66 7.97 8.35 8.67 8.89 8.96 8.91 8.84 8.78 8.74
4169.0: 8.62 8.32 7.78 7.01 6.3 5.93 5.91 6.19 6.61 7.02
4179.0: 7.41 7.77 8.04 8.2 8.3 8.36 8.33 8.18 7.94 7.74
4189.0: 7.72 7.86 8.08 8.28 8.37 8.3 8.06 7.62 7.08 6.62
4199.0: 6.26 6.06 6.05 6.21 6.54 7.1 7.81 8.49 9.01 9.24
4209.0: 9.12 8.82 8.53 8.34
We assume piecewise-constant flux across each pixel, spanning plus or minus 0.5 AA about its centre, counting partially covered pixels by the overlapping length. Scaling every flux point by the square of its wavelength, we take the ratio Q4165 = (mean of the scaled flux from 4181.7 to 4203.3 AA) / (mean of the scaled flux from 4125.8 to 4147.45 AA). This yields 1.14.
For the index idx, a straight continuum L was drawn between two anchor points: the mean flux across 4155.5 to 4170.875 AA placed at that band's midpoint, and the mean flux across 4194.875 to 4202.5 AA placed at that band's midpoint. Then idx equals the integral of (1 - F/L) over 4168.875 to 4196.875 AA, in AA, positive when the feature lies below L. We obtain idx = -1.0 AA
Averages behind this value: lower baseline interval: 8.32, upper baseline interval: 6.68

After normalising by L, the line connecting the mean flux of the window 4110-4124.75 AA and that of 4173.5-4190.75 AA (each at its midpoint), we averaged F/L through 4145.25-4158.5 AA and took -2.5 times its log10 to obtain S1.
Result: 0.10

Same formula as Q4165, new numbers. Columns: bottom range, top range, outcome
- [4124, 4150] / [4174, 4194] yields 1.13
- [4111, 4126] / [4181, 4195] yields 1.07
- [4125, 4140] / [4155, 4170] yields 1.16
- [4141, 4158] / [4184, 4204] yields 1.14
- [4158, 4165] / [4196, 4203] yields 0.79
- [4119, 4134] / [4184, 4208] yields 1.04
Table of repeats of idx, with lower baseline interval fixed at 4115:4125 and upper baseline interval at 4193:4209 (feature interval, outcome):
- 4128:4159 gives 3.5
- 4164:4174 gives -0.6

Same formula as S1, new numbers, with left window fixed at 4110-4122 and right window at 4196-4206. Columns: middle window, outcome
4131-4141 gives 0.088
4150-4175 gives -0.091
